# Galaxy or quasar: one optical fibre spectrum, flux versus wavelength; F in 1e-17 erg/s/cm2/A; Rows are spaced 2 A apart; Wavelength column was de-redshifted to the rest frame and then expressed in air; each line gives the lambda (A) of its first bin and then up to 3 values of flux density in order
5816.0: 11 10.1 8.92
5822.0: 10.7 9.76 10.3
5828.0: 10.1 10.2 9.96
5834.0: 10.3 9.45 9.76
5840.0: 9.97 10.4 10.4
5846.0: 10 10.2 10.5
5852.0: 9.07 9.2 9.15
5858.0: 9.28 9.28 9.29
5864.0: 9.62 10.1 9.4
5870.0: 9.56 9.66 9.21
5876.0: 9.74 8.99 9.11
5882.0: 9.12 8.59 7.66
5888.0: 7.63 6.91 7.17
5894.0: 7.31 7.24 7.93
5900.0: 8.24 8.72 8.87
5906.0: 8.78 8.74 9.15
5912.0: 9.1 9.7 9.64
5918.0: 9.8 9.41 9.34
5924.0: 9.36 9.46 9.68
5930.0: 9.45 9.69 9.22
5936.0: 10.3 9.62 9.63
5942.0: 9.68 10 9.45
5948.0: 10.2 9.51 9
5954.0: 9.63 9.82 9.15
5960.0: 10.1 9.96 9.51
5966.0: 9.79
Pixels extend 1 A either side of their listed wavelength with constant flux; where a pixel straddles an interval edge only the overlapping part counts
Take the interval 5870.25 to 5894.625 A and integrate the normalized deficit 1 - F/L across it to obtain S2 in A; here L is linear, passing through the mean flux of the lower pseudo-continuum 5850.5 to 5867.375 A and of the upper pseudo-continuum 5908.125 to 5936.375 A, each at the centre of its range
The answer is 2.5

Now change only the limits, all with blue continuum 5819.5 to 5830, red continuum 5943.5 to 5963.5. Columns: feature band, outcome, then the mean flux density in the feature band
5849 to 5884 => 1.8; 9.4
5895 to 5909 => 2.1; 8.36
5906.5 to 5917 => 0.6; 9.24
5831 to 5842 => 0.1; 9.93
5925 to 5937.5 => 0.1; 9.63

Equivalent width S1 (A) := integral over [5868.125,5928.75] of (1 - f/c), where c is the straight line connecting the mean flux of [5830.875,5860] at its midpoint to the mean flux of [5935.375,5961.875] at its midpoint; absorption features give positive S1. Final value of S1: 5.9 A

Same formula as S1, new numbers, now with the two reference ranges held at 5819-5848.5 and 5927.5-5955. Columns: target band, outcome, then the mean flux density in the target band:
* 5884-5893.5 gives 2.3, 7.47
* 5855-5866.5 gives 0.6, 9.43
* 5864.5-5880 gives 0.6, 9.5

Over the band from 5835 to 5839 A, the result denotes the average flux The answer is 9.61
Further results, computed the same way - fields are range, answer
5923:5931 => 9.49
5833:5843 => 9.98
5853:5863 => 9.24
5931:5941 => 9.69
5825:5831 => 10.2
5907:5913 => 9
